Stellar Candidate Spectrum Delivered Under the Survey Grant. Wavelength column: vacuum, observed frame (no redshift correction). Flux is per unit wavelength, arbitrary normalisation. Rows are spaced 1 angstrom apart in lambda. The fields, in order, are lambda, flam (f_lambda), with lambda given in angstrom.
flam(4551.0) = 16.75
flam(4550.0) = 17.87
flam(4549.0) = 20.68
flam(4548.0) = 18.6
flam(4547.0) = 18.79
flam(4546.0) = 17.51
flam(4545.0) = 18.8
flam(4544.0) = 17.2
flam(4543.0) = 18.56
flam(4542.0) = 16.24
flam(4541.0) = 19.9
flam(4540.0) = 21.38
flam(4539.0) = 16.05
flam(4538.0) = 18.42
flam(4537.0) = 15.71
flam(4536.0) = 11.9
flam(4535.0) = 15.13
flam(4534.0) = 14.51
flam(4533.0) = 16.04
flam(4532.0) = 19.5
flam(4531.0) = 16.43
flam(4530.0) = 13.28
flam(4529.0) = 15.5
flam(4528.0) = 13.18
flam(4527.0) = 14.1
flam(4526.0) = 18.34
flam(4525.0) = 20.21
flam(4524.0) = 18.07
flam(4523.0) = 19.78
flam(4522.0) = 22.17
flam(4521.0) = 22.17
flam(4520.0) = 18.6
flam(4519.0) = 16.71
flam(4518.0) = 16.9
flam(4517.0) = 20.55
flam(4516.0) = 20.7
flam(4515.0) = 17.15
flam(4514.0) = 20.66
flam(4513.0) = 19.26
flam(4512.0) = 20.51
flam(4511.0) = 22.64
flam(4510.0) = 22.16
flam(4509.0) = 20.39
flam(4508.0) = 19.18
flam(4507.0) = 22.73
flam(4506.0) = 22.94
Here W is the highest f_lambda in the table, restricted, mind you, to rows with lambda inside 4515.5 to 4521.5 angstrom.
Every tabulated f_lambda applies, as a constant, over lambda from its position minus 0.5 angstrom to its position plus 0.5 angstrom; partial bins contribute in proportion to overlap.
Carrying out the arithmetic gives 22.17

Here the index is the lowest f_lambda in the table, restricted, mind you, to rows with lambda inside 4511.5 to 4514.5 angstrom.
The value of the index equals 19.26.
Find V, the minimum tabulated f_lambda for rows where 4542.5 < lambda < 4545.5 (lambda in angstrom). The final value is 17.2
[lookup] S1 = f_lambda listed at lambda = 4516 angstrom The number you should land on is 20.7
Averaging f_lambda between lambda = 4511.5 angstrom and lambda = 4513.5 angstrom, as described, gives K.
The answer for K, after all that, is 19.9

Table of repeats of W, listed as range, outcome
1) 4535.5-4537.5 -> 15.71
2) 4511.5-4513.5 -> 20.51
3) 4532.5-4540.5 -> 21.38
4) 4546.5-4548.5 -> 18.79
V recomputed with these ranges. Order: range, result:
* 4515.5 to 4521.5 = 16.71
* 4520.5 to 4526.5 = 18.07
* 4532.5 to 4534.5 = 14.51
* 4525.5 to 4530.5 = 13.18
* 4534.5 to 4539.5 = 11.9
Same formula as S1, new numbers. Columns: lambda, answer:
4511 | 22.64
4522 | 22.17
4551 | 16.75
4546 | 17.51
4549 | 20.68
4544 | 17.2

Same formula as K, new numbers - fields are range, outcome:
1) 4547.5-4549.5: 19.6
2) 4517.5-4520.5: 17.4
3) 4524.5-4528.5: 16.5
